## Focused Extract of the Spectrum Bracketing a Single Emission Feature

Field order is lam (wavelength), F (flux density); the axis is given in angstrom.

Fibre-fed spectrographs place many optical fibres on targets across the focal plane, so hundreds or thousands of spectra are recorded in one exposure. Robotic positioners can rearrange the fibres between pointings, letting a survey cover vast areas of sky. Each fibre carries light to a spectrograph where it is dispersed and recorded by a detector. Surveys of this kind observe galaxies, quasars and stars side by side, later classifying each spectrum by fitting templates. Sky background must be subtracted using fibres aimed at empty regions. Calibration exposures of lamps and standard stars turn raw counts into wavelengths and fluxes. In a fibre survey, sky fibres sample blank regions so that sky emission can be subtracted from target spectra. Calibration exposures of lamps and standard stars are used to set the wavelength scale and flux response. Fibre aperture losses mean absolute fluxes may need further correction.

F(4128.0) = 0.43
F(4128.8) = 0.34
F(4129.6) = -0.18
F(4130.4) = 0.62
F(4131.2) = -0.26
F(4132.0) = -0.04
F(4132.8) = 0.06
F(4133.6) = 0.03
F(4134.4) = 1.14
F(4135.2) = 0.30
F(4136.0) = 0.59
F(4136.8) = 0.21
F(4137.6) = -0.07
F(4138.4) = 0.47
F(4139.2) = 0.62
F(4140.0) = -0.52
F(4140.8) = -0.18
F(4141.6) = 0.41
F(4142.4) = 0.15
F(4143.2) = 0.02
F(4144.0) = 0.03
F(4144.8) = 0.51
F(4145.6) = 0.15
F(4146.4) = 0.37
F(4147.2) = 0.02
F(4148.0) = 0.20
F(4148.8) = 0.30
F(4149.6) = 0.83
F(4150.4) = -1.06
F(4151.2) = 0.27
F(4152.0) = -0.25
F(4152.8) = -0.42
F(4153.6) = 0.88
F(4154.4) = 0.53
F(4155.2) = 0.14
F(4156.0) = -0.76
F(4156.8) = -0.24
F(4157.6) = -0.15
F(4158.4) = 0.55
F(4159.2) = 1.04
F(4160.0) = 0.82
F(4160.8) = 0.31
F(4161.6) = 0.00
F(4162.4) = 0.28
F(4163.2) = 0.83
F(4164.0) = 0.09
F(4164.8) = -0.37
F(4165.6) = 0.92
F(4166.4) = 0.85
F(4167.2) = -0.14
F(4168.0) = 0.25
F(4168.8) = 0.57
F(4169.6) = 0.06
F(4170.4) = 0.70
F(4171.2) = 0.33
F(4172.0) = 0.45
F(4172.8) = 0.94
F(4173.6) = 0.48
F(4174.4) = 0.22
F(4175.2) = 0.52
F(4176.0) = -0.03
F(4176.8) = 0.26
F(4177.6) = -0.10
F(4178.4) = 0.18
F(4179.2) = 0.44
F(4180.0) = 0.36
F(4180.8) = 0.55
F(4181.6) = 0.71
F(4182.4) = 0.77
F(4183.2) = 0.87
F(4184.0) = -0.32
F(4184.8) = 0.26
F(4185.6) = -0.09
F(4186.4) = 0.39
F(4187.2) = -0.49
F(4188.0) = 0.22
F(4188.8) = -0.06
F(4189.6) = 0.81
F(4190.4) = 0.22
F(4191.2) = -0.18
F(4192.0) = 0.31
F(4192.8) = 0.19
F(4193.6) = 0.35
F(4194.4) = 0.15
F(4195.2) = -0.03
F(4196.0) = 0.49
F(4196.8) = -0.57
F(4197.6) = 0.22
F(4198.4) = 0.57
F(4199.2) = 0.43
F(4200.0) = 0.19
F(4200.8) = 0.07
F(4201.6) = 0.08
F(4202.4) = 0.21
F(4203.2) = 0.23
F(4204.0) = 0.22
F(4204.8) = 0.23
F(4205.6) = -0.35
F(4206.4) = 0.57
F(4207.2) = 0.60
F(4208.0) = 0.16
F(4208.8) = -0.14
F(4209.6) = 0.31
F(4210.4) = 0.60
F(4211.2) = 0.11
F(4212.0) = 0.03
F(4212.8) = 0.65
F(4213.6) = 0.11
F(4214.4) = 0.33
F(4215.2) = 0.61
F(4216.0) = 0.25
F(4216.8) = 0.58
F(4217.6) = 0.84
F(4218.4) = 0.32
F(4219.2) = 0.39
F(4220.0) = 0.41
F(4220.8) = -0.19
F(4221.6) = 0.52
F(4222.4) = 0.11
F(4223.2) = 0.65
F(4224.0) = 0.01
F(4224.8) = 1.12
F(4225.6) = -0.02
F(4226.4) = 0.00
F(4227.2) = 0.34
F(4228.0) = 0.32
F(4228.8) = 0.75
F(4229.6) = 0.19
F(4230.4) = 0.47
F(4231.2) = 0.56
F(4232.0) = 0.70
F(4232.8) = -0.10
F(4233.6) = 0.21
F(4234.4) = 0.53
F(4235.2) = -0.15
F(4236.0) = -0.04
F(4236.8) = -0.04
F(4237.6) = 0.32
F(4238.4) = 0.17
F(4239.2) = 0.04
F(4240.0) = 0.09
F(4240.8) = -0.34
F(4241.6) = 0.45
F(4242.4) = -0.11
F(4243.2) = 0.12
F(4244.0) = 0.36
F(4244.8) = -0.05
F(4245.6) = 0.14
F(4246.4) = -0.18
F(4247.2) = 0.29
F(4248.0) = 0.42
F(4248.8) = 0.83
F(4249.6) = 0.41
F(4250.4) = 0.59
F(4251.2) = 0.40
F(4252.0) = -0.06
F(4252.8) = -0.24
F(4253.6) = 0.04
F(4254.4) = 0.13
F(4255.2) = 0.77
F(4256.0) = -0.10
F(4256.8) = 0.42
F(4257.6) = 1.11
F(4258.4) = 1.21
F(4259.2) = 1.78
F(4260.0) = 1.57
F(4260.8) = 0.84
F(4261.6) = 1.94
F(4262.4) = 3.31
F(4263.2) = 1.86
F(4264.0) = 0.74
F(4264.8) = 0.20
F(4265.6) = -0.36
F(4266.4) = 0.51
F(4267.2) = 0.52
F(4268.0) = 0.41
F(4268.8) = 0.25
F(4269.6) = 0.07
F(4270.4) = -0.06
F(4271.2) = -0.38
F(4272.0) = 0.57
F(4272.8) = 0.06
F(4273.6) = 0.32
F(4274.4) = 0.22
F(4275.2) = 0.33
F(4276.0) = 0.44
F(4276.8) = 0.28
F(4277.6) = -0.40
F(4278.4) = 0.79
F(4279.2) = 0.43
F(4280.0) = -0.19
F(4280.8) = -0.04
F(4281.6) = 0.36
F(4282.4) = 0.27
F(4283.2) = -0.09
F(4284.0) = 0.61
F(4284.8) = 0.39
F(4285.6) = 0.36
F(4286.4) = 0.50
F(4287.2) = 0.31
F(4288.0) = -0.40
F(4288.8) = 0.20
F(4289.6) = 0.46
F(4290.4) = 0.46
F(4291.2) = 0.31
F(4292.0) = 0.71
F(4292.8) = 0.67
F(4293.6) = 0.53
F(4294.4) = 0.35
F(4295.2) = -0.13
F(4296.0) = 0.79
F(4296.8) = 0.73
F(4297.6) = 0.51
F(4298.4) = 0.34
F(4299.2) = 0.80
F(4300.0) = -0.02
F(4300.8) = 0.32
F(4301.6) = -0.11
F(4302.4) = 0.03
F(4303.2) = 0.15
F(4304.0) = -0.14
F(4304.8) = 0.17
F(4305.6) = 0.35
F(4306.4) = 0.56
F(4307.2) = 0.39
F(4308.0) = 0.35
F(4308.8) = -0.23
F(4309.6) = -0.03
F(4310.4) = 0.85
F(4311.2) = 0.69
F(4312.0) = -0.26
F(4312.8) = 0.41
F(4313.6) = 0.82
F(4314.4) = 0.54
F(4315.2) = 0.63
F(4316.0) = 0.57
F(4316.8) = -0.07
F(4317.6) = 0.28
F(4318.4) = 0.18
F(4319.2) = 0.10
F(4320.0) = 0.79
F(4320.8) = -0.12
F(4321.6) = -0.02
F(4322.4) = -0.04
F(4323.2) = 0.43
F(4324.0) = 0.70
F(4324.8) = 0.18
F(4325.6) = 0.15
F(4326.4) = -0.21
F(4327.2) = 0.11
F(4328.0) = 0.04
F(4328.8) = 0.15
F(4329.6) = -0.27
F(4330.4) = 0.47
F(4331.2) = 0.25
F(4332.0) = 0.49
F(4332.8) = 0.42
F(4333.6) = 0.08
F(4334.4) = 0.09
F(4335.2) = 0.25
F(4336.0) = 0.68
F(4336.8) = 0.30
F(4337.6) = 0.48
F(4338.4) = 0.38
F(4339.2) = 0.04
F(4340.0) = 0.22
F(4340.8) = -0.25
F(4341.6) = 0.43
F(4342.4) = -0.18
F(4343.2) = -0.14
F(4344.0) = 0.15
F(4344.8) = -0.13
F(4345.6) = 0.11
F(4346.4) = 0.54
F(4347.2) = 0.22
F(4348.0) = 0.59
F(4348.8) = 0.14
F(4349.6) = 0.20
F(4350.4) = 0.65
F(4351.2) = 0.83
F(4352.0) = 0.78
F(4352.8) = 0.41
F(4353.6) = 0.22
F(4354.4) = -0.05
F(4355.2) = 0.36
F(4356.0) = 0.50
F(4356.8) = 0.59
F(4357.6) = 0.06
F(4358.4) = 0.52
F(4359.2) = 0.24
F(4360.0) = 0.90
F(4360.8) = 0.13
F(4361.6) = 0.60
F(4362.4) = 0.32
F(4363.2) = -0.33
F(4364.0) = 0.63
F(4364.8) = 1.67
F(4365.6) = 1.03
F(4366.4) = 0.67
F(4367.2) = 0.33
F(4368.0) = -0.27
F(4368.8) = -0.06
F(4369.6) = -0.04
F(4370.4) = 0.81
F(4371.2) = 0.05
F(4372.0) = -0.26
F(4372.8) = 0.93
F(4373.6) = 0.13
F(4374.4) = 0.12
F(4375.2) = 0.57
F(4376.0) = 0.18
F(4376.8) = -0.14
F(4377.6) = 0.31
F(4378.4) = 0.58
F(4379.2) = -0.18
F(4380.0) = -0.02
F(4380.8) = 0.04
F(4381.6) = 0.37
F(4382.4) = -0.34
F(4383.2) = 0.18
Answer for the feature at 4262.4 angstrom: [O II]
